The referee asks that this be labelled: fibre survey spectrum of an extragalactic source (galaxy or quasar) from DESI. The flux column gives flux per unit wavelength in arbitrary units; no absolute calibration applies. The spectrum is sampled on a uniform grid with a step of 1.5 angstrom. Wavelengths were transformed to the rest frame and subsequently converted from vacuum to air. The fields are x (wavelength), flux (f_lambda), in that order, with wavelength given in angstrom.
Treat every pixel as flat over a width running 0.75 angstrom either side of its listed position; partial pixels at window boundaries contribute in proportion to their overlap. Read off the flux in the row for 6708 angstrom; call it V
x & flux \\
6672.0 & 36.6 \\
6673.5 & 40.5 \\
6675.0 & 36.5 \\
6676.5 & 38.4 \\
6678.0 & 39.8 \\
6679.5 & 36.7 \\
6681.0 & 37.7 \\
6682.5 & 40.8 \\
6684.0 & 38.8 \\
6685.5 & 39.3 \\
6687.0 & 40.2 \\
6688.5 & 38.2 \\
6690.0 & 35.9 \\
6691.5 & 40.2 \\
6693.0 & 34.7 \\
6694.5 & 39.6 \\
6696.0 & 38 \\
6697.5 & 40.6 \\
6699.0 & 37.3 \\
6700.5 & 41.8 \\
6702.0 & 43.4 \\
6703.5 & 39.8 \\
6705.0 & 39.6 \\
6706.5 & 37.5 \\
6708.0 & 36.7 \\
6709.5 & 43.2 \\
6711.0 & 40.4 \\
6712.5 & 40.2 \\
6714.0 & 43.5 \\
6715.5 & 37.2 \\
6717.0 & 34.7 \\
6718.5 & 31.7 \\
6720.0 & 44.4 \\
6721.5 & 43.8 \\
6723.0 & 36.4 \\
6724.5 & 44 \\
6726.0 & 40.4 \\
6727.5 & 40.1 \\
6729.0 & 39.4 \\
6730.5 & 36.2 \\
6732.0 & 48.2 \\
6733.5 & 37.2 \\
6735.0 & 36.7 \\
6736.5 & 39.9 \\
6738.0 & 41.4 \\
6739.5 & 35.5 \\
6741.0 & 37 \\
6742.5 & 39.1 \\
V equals 36.7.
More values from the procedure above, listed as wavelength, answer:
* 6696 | 38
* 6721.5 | 43.8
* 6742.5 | 39.1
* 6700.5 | 41.8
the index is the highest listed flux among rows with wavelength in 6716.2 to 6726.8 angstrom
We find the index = 44.4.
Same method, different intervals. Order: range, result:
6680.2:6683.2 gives 40.8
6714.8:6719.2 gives 37.2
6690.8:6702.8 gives 43.4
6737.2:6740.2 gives 41.4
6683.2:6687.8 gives 40.2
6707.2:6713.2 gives 43.2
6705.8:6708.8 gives 37.5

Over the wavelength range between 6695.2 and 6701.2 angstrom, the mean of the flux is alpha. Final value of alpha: 39.4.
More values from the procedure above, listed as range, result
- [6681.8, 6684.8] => 39.8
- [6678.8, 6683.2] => 38.4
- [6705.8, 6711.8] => 39.5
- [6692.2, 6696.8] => 37.5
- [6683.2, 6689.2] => 39.1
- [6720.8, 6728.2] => 40.9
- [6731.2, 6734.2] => 42.7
